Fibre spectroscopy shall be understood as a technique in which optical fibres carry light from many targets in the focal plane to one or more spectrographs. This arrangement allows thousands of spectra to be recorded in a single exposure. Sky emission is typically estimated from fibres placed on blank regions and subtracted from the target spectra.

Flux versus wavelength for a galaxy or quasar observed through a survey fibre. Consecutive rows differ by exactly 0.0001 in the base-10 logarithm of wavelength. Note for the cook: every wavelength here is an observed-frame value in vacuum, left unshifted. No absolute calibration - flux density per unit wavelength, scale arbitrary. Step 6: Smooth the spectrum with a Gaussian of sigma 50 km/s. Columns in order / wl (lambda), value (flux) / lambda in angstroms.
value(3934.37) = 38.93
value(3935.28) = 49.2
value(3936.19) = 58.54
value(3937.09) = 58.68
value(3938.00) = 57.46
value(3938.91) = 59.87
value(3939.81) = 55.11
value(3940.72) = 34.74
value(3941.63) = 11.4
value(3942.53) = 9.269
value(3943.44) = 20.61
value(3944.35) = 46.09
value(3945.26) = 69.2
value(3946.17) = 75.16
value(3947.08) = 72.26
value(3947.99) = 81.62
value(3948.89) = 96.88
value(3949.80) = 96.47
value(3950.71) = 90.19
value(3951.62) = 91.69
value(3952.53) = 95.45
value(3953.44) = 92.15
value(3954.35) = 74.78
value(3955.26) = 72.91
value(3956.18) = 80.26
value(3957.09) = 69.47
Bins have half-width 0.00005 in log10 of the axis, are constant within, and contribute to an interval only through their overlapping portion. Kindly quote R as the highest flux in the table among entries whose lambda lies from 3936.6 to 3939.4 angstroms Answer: 59.87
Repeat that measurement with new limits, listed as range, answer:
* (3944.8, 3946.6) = 75.16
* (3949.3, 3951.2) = 96.47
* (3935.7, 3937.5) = 58.68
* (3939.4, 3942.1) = 55.11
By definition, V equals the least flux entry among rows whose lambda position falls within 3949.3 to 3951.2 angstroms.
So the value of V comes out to 90.19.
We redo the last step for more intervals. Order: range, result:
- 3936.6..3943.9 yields 9.269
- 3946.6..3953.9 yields 72.26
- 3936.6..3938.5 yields 57.46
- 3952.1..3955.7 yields 72.91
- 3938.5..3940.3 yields 55.11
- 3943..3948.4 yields 20.61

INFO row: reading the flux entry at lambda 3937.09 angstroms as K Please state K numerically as 58.68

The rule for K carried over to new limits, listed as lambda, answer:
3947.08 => 72.26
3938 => 57.46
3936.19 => 58.54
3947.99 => 81.62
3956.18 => 80.26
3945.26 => 69.2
